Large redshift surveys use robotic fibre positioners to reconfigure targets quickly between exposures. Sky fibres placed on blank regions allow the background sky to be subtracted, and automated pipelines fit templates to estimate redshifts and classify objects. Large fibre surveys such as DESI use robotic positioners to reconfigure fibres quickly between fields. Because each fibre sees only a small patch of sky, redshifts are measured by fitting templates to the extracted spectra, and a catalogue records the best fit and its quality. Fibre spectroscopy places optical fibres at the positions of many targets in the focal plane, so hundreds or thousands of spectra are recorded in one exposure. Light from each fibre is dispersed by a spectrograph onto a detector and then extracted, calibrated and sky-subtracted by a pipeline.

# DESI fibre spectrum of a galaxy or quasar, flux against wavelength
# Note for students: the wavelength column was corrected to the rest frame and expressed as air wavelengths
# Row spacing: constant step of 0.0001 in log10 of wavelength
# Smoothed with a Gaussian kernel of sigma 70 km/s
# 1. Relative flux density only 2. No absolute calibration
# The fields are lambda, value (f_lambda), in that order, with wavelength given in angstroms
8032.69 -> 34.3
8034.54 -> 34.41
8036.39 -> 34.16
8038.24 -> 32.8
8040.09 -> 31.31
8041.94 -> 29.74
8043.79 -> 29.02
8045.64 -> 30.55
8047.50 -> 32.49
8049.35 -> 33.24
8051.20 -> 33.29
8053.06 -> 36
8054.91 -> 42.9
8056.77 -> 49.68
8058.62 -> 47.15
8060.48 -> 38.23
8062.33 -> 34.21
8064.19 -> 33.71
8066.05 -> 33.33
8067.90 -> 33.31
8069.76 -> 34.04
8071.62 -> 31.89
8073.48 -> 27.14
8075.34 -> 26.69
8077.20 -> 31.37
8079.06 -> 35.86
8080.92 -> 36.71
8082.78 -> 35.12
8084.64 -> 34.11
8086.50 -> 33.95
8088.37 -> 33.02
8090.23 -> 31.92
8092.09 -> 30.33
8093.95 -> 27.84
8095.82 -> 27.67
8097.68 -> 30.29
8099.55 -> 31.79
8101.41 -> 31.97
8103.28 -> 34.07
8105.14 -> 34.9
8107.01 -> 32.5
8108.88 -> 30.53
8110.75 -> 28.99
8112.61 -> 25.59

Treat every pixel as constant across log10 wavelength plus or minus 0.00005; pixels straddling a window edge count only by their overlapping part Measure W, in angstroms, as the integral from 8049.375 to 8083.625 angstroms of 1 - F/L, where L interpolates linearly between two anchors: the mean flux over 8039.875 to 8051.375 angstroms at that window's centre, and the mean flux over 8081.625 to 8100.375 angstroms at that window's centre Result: -4.4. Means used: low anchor 31.3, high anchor 31.7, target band 35.5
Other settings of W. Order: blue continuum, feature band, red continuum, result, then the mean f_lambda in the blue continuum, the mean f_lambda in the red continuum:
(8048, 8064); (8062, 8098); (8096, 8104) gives 2.8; 38.9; 31.6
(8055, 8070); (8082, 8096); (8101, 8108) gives 1.3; 38.4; 33.4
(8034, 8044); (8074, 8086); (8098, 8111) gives -0.4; 32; 32.2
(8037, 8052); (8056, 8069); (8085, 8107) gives -2.7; 31.6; 31.7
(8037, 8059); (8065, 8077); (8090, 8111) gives 0.9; 35.4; 31.1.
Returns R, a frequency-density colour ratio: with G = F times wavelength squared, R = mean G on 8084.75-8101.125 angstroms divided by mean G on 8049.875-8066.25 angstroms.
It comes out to 0.8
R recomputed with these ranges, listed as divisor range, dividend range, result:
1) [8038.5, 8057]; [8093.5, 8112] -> 0.92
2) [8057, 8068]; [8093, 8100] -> 0.78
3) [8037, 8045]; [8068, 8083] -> 1.05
